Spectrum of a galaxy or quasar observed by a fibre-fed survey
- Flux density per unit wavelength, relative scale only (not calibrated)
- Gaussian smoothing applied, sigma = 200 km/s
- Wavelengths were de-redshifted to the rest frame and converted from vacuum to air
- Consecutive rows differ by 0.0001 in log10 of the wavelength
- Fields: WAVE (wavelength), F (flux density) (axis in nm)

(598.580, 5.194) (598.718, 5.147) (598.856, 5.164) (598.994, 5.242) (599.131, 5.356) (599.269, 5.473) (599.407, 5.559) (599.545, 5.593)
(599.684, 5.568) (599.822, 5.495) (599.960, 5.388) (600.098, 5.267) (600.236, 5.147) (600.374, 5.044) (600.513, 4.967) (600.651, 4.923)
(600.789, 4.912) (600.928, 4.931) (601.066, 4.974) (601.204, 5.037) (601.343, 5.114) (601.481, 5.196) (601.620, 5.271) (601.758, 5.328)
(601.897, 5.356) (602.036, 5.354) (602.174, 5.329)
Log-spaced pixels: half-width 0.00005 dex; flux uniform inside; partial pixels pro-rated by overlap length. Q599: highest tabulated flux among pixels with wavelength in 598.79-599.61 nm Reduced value 5.593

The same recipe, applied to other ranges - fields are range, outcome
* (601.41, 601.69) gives 5.271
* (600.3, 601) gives 5.044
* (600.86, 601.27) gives 5.037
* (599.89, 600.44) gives 5.388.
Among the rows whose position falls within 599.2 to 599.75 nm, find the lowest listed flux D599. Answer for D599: 5.473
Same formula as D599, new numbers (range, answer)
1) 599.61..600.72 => 4.923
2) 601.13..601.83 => 5.037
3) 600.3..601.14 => 4.912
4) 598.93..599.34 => 5.242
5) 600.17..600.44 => 5.044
